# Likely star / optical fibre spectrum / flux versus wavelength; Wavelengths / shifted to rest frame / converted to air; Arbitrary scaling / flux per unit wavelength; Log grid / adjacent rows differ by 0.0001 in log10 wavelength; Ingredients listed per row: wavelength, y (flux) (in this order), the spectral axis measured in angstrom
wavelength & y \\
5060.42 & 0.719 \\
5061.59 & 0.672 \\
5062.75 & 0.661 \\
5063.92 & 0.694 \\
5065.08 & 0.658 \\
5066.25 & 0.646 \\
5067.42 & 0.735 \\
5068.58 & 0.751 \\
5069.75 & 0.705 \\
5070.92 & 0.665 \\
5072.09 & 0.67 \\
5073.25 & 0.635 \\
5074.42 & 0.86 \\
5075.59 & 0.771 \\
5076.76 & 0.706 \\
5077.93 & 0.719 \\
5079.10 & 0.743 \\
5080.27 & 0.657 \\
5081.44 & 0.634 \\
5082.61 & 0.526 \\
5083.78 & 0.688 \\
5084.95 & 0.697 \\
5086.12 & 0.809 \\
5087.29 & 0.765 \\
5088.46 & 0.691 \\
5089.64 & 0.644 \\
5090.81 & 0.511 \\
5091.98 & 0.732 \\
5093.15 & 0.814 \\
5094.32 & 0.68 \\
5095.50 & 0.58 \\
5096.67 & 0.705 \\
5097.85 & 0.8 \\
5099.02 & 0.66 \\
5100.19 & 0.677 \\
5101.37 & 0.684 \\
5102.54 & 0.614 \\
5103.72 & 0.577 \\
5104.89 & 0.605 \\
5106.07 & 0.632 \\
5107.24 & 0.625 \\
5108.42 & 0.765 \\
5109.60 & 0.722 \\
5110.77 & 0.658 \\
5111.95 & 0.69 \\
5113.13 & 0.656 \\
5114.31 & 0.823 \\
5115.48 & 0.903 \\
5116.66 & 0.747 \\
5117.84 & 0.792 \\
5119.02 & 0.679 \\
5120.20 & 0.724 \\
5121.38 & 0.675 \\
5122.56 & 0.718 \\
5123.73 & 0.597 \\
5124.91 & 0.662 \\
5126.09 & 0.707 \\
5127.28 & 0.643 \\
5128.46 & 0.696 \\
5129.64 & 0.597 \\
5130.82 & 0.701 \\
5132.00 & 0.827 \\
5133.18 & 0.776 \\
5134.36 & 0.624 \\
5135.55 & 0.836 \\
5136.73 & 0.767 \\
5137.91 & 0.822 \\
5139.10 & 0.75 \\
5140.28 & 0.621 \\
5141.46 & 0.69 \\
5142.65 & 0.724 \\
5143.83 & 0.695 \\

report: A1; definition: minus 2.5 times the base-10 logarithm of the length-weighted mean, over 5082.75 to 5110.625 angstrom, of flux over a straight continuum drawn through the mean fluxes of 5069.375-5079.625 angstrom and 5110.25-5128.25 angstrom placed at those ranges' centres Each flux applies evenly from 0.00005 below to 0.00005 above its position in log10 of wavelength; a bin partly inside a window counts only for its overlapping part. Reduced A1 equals 0.06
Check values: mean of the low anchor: 0.719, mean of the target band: 0.679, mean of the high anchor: 0.711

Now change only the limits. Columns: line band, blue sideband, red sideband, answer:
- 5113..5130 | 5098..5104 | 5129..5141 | -0.014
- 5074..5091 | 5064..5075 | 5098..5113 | -0.013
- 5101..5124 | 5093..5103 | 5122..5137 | -0.003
